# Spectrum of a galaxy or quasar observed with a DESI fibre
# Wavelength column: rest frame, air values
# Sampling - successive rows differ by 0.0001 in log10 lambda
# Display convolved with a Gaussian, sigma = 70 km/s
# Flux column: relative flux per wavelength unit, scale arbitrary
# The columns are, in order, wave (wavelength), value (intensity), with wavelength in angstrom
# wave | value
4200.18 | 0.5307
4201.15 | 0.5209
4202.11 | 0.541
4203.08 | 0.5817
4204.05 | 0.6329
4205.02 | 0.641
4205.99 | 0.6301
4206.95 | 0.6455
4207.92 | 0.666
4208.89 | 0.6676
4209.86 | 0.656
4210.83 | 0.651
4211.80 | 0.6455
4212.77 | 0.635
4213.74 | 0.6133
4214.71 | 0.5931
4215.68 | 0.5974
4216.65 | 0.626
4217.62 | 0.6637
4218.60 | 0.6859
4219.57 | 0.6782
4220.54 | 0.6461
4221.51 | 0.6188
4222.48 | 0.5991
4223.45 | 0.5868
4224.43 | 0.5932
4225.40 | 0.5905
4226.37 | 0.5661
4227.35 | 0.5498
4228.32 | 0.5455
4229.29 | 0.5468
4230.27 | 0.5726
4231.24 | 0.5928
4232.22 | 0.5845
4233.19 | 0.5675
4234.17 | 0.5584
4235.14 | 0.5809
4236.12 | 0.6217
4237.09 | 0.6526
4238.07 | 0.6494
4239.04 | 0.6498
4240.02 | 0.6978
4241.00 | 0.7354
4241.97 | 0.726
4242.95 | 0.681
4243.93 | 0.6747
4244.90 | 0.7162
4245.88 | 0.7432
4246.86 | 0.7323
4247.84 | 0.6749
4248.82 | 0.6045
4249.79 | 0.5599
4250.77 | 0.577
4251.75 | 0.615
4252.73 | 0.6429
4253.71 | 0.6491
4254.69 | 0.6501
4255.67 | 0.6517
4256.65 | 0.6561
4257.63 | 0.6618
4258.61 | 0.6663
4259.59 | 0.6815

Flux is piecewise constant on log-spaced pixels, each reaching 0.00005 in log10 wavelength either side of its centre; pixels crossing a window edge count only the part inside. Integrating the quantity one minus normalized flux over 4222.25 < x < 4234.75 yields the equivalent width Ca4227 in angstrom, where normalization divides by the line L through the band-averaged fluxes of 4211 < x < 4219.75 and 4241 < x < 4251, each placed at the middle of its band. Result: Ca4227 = 1.5 angstrom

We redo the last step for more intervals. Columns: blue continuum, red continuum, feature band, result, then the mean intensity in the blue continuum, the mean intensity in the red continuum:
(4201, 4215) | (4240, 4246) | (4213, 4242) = 2.5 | 0.624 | 0.71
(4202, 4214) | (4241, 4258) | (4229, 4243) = 0.6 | 0.634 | 0.662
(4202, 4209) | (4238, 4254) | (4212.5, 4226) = 0.4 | 0.628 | 0.667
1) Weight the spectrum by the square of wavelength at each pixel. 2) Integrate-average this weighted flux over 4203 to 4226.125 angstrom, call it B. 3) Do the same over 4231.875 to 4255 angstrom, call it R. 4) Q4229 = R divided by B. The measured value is 1.04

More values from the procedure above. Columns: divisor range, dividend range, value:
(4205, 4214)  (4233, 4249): 1.05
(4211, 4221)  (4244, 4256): 1.04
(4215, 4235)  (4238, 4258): 1.12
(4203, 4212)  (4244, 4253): 1.03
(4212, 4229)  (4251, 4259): 1.08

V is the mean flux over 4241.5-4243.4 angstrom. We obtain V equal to 0.703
